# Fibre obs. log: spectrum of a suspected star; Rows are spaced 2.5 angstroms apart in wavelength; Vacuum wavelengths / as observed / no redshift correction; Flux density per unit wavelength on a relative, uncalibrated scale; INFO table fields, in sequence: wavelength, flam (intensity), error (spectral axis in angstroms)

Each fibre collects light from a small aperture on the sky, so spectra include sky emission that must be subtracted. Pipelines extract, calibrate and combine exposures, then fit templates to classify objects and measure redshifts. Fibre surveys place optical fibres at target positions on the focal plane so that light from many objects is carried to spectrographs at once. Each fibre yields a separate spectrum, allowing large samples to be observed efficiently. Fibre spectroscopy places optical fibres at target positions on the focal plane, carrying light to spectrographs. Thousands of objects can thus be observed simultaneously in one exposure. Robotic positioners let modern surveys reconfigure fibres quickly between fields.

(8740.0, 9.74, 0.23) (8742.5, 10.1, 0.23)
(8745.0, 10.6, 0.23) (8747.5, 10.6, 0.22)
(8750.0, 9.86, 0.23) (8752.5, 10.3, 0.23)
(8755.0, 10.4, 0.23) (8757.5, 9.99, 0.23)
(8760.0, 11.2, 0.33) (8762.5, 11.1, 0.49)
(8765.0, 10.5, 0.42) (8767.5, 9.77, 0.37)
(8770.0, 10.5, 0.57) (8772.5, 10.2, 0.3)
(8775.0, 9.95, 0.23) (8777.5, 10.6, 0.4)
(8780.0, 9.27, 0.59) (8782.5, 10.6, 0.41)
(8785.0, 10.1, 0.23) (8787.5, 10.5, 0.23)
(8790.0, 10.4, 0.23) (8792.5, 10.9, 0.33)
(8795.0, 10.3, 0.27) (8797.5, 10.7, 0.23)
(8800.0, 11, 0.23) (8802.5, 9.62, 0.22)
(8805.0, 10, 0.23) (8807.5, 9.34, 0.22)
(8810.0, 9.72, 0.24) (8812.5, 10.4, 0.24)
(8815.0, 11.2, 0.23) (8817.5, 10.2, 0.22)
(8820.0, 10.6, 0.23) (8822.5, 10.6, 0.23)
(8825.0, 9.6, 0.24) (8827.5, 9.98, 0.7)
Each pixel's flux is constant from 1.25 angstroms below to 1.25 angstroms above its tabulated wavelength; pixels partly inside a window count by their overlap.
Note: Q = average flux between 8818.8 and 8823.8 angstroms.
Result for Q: 10.6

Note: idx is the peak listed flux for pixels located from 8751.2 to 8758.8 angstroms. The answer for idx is 10.4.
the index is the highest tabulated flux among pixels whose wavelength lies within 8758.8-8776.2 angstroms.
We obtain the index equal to 11.2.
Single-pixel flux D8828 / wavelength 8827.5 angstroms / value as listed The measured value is 9.98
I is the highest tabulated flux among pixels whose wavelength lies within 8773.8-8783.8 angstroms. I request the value 10.6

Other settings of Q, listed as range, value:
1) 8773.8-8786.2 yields 10.1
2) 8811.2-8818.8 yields 10.6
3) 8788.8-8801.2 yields 10.7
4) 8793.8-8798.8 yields 10.5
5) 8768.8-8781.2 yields 10.1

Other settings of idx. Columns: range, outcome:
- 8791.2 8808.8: 11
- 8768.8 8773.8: 10.5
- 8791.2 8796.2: 10.9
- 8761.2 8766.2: 11.1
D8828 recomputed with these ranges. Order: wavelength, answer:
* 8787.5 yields 10.5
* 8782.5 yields 10.6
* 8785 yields 10.1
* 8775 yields 9.95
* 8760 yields 11.2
